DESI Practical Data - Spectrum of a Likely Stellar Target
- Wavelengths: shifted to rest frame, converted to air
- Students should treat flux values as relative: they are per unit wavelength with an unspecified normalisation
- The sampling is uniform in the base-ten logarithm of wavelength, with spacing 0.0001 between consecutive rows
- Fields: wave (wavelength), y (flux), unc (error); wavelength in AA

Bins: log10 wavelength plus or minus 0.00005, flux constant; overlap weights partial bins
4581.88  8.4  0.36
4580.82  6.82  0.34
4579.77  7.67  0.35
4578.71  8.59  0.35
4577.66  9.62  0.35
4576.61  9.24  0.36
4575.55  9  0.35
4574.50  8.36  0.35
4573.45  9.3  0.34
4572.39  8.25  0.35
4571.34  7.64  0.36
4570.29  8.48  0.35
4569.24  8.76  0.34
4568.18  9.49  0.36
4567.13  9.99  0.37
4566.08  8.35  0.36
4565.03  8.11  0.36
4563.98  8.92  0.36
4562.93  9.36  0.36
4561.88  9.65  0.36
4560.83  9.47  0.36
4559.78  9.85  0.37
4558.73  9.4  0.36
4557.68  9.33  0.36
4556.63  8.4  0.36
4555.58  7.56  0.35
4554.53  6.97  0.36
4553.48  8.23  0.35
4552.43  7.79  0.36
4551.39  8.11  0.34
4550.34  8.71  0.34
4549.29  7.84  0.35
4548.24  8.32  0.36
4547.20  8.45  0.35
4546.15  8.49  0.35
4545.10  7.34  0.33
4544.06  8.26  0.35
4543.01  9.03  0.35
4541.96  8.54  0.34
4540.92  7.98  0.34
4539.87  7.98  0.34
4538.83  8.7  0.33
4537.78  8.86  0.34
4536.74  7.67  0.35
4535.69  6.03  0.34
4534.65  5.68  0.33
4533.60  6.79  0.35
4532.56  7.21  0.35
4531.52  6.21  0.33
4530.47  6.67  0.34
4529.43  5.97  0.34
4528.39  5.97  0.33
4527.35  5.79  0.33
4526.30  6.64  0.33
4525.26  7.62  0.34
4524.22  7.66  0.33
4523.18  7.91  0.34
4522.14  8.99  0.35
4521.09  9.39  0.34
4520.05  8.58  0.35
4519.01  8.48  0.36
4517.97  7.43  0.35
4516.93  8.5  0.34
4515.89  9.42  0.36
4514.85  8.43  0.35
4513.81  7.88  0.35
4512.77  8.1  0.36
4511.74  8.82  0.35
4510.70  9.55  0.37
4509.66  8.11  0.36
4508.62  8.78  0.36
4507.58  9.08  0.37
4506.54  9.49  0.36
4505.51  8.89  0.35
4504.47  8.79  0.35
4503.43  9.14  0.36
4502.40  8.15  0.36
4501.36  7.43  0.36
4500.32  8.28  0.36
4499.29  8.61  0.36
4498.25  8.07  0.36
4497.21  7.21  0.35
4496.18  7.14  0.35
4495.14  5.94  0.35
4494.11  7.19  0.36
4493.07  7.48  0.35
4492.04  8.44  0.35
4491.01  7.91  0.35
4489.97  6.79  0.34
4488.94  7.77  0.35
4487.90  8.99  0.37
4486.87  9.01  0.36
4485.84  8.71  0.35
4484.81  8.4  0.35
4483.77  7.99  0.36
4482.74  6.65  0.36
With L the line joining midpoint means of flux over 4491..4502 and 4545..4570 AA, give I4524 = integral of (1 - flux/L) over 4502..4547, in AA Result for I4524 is 0.5 AA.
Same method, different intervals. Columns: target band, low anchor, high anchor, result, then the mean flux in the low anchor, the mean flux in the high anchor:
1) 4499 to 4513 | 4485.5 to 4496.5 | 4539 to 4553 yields -1.4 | 7.76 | 8.23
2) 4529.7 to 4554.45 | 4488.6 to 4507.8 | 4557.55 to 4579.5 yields 2.5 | 7.98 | 8.99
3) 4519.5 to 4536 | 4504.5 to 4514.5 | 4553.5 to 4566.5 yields 3.1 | 8.74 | 8.76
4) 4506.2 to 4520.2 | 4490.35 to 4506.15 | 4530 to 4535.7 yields -2.5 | 7.92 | 6.46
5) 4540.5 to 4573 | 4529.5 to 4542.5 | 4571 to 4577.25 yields -2.0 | 7.31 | 8.68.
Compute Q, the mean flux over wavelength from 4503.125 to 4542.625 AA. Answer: 7.94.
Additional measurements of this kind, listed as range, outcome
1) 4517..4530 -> 7.57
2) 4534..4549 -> 7.94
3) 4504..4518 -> 8.71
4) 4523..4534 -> 6.74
